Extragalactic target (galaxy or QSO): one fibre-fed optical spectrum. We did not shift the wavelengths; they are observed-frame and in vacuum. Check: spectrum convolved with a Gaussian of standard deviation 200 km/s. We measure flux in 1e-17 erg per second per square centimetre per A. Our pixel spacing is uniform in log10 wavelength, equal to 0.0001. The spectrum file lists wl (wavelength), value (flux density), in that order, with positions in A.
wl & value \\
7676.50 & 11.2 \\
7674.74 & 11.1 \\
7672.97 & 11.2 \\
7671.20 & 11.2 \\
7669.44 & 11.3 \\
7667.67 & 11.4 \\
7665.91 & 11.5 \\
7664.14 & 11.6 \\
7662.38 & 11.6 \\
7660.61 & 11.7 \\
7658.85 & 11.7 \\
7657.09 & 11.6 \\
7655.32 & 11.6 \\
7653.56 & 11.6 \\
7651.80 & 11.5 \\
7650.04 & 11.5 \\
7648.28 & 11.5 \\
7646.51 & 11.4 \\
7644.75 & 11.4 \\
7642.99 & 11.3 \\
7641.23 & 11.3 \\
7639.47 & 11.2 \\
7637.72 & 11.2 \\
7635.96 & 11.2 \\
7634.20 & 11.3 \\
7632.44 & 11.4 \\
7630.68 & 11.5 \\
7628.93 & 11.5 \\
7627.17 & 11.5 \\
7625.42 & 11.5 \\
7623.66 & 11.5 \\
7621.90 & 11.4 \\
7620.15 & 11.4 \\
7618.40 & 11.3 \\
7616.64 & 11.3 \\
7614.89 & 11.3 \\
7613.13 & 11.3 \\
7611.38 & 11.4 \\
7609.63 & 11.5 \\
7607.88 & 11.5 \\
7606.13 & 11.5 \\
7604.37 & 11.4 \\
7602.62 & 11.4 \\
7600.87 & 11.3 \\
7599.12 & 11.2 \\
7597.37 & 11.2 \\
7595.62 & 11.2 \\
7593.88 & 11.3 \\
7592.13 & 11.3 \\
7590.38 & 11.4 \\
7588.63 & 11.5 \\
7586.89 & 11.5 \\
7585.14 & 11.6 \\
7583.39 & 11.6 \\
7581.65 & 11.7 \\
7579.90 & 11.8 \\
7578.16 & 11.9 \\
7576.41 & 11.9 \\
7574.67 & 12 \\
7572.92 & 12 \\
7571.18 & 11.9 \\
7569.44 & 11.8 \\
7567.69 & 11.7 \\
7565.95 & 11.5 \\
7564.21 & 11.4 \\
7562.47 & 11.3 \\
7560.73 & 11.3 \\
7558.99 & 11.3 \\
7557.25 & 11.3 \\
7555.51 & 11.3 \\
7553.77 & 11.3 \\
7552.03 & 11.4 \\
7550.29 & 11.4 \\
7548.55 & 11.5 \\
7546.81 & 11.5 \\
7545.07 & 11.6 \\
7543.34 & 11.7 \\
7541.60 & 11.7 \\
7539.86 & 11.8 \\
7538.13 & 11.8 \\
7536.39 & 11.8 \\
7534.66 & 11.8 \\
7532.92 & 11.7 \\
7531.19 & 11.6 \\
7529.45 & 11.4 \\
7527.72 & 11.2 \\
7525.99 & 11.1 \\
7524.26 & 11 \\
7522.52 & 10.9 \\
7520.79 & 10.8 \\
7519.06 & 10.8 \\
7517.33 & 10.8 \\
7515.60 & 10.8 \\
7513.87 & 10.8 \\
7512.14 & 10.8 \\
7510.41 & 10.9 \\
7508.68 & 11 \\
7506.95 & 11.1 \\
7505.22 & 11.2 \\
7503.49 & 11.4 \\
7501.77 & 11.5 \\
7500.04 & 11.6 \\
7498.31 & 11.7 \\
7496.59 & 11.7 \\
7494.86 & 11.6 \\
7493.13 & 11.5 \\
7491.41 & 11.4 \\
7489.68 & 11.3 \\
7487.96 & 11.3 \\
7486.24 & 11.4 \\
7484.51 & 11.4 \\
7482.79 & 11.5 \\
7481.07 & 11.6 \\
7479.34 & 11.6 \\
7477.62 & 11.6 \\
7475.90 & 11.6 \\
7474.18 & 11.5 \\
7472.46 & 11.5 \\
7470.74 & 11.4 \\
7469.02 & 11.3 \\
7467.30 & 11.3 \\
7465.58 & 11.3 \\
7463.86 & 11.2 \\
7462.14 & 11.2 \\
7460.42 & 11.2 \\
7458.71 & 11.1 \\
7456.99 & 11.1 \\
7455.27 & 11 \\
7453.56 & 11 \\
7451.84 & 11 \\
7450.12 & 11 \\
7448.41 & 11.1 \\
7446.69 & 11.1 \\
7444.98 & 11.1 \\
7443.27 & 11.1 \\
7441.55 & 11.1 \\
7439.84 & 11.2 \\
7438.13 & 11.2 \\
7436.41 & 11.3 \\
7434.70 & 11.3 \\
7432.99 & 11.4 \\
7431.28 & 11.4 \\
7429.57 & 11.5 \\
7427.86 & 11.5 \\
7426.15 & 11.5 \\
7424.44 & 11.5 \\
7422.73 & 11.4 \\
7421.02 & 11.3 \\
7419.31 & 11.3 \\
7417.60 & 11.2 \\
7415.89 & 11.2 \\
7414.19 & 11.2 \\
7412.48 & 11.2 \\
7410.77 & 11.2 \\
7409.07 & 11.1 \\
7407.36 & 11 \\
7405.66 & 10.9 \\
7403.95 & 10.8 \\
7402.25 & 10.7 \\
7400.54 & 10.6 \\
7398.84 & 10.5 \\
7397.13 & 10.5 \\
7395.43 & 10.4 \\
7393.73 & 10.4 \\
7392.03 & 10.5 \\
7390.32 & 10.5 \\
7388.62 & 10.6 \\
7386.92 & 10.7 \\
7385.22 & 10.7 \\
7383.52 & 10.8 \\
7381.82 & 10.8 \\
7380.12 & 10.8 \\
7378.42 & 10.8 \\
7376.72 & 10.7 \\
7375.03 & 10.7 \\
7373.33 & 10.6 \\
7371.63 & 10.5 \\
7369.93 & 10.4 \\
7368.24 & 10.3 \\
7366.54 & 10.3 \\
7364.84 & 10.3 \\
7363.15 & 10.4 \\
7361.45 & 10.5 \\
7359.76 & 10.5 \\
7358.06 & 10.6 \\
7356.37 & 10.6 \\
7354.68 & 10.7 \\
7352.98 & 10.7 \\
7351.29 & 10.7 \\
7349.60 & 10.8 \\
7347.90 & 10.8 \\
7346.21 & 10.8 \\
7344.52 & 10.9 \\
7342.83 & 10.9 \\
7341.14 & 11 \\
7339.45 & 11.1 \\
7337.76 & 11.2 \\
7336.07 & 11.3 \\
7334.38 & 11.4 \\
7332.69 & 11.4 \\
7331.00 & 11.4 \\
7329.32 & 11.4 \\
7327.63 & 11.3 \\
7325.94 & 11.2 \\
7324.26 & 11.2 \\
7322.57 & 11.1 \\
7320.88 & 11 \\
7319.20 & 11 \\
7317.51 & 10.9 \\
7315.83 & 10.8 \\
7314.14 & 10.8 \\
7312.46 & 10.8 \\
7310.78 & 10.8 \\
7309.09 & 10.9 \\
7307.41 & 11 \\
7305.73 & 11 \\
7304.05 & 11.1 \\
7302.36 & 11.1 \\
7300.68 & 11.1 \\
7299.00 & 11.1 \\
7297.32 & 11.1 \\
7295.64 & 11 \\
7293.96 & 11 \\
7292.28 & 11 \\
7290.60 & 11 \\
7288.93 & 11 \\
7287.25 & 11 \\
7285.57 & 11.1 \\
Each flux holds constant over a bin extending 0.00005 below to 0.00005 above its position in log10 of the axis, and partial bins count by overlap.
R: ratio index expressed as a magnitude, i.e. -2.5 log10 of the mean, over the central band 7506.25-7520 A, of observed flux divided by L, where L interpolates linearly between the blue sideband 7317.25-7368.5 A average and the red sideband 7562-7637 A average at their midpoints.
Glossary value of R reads 0.04 mag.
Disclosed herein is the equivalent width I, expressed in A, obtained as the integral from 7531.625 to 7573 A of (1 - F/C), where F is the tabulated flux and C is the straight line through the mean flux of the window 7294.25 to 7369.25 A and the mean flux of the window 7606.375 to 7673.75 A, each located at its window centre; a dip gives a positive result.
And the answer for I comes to -1.1 A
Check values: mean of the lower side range 10.9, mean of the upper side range 11.4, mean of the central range 11.6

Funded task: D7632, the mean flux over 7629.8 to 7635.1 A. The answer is 11.4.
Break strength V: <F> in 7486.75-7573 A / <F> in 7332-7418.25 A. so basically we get 1.06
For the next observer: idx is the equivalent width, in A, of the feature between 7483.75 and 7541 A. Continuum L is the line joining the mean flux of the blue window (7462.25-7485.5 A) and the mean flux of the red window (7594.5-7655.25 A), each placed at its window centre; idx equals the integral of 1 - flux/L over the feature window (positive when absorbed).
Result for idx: 0.6 A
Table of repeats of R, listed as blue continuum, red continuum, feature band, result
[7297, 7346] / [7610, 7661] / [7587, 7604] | 0.00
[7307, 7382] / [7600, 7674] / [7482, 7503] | -0.03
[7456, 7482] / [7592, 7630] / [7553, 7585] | -0.02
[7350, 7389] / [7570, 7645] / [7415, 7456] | -0.04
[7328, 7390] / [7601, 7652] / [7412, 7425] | -0.04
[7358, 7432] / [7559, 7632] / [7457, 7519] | -0.02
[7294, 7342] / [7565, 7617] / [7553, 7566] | 0.01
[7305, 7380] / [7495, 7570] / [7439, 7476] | 0.00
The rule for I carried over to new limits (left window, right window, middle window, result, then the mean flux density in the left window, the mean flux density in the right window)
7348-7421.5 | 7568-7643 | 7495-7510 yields -0.4 A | 10.7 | 11.5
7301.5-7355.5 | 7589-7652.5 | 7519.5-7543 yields -0.3 A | 11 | 11.4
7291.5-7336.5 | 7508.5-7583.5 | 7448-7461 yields 0.3 A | 11.1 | 11.4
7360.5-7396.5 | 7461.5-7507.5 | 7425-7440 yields -0.5 A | 10.6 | 11.4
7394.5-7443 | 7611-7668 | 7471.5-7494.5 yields -0.5 A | 11.1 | 11.4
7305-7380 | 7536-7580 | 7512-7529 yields 0.8 A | 10.9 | 11.6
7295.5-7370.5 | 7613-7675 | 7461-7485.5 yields -0.6 A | 10.9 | 11.4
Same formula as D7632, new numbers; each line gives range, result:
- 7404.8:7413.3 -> 11.1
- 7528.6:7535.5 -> 11.6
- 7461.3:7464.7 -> 11.2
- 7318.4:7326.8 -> 11.1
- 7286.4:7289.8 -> 11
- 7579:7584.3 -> 11.7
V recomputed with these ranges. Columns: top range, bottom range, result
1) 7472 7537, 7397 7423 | 1.03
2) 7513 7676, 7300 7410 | 1.06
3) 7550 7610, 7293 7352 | 1.04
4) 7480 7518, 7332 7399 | 1.05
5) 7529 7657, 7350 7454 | 1.06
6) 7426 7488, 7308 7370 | 1.04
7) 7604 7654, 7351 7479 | 1.04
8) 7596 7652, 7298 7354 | 1.03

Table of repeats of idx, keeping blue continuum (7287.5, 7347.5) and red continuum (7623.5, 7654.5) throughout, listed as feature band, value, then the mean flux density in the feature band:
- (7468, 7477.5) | -0.2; 11.5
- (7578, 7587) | -0.3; 11.7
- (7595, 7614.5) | 0.0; 11.4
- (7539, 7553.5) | -0.3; 11.6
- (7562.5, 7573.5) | -0.3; 11.7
